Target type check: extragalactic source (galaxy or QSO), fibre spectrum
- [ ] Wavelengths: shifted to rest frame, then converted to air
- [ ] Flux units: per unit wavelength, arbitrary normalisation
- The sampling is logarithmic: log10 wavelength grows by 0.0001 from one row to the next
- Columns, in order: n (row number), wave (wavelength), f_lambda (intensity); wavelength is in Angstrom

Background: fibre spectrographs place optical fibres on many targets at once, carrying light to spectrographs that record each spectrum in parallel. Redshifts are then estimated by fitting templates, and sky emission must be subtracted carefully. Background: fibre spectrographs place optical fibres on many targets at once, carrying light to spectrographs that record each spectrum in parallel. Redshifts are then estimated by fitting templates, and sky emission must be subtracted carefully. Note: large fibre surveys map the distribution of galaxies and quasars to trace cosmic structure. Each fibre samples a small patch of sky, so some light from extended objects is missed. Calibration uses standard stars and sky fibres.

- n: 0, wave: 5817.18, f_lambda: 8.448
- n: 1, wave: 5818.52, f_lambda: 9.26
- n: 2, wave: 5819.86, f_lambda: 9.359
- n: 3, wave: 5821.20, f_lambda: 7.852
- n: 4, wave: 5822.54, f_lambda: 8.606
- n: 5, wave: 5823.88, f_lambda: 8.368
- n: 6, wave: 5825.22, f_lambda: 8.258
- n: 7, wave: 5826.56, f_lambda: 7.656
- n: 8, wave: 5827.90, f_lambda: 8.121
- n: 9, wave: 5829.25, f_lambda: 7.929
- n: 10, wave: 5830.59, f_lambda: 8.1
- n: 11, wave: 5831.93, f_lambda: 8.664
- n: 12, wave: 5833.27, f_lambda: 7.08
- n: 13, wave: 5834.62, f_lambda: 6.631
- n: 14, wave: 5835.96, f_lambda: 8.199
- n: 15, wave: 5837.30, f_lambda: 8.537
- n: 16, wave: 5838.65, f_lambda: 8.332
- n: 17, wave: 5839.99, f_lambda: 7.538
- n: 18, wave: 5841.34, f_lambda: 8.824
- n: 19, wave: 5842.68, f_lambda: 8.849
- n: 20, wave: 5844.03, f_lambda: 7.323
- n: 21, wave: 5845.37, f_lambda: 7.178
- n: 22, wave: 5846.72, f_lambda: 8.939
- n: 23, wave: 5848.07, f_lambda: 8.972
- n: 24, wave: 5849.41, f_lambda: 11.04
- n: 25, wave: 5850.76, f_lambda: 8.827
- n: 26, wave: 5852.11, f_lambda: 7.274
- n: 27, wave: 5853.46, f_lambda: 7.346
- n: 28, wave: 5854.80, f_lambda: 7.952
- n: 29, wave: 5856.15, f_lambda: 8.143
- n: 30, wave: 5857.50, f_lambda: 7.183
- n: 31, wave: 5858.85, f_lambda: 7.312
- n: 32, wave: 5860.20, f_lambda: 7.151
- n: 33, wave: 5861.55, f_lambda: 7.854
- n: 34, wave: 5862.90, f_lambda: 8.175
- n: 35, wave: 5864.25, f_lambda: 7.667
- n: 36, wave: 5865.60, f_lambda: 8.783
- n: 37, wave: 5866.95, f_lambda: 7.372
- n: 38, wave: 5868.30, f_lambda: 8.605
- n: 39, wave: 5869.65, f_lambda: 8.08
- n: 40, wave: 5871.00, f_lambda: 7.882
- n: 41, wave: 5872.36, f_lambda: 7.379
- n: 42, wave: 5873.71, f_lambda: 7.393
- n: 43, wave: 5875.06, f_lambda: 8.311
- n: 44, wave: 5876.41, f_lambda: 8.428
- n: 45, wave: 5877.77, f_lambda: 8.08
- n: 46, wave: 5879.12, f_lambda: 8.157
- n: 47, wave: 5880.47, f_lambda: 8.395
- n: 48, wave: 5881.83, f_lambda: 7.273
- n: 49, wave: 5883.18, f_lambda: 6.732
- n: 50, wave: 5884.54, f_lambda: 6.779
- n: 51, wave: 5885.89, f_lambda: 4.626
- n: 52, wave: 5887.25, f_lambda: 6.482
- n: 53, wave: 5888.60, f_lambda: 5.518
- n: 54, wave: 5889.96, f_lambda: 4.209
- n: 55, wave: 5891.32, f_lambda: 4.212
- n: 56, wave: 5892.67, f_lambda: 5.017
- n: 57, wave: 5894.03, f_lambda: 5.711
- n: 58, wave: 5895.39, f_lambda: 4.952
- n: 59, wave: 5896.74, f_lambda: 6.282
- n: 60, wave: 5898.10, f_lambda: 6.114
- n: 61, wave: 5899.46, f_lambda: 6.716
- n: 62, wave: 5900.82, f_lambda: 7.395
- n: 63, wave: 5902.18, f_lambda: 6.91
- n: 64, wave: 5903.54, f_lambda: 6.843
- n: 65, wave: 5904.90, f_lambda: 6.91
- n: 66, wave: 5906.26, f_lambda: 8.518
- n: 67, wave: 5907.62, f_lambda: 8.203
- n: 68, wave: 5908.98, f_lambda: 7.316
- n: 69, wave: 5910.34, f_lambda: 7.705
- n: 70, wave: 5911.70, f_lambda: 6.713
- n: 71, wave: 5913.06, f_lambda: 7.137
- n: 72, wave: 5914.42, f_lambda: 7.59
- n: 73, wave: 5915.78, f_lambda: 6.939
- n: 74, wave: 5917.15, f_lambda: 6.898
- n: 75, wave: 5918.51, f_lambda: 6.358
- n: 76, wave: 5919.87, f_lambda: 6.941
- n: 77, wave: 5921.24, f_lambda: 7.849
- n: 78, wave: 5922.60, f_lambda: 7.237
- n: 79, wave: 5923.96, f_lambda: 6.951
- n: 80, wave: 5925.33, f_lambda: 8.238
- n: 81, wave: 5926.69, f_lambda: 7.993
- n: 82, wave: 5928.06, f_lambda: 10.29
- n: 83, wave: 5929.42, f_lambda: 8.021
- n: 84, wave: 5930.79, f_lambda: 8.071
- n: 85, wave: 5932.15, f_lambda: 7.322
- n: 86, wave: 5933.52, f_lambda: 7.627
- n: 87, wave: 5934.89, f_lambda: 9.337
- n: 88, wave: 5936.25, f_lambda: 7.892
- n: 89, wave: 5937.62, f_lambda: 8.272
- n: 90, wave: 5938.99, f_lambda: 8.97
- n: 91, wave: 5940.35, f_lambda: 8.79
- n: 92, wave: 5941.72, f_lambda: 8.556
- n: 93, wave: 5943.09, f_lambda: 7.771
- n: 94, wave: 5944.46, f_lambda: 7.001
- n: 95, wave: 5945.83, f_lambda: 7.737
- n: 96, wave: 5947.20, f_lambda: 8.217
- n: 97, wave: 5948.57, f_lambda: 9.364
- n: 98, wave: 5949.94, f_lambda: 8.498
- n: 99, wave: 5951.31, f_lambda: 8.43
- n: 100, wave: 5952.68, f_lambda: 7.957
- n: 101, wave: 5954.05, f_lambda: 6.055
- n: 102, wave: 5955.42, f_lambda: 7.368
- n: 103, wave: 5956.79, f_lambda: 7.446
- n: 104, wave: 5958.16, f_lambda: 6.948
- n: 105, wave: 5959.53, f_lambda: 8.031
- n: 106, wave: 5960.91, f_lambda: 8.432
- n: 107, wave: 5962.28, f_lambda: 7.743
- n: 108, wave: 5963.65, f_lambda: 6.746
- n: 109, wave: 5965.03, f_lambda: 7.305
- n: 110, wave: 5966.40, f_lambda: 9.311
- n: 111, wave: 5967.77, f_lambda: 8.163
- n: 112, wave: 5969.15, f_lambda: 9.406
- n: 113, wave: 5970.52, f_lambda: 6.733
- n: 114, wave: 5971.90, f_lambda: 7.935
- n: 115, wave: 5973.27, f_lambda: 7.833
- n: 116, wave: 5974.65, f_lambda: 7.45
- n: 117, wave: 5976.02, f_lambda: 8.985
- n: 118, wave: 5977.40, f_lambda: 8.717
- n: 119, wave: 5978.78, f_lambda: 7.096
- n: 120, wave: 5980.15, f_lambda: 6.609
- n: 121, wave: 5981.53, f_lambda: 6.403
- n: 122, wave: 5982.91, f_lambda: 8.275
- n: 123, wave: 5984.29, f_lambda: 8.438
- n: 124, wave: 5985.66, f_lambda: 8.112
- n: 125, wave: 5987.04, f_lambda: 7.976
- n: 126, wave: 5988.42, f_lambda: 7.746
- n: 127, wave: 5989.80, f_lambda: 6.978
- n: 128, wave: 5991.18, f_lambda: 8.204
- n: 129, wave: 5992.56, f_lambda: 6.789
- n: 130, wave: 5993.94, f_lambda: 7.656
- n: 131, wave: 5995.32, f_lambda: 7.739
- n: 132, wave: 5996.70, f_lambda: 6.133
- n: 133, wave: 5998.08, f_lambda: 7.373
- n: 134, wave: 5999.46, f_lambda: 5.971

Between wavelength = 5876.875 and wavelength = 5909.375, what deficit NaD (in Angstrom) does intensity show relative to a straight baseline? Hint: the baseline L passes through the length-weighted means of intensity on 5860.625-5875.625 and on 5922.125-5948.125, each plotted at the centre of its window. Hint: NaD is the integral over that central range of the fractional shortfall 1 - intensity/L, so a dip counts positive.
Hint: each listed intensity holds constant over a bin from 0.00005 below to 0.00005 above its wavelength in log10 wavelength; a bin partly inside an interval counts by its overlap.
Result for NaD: 5.9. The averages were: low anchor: 7.94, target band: 6.56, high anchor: 8.14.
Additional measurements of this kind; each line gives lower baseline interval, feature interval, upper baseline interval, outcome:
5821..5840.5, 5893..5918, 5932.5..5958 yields 3.49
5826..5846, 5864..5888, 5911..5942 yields 0.96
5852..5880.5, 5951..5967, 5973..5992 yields 0.33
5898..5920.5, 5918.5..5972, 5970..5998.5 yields -4.30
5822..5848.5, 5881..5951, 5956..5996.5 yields 5.68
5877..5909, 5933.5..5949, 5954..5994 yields -2.27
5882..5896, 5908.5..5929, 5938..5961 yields -2.36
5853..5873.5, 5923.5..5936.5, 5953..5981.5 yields -0.81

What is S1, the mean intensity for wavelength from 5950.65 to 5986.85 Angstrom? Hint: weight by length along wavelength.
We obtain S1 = 7.77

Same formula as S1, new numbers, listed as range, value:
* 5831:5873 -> 8.04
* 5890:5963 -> 7.44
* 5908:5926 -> 7.24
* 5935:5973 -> 7.99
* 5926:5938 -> 8.32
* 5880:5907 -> 6.27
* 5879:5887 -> 6.88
